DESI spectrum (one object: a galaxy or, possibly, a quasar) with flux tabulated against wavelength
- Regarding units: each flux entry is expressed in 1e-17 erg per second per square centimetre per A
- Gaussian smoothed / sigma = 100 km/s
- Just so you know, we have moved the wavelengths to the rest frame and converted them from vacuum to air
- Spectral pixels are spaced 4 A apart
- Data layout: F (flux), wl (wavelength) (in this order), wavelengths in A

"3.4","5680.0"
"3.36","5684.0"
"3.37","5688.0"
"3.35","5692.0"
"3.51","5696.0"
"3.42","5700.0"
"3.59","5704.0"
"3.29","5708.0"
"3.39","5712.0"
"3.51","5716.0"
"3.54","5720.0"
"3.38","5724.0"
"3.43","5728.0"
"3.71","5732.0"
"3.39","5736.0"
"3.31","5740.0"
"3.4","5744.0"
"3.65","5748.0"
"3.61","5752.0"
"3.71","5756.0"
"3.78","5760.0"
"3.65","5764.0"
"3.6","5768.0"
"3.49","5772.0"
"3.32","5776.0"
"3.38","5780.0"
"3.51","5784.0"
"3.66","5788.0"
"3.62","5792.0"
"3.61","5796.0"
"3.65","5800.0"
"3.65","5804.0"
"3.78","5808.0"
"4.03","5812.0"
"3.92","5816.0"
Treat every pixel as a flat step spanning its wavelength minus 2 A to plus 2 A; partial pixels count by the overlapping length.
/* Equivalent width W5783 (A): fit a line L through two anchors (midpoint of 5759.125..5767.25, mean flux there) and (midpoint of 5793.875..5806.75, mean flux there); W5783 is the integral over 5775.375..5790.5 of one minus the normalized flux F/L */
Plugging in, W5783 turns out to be 0.7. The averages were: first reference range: 3.69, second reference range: 3.64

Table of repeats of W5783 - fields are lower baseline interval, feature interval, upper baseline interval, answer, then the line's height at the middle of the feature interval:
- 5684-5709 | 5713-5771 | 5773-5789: -1.74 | 3.44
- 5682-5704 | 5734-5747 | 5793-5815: 0.62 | 3.56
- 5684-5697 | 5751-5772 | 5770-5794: -1.10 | 3.47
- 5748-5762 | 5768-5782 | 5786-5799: 0.90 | 3.66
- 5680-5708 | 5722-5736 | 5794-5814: 0.14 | 3.52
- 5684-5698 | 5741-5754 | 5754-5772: 0.26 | 3.61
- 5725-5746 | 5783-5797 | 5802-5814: 0.46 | 3.73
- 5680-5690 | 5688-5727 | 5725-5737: 0.01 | 3.44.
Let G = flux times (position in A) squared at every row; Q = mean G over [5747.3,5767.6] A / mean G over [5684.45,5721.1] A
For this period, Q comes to 1.09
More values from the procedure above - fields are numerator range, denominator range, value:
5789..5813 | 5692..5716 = 1.12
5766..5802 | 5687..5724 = 1.06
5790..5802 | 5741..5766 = 1.02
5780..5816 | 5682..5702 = 1.12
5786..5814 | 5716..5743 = 1.10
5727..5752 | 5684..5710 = 1.04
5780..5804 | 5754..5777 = 1.01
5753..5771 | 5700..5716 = 1.09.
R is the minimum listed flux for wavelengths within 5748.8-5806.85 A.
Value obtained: 3.32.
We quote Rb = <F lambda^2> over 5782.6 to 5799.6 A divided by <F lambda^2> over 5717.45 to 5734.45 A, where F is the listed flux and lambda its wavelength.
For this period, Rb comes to 1.05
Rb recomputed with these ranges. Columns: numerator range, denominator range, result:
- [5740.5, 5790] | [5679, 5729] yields 1.06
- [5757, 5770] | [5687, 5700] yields 1.10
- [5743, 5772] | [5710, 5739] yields 1.06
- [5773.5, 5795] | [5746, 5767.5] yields 0.96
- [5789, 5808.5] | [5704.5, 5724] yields 1.09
